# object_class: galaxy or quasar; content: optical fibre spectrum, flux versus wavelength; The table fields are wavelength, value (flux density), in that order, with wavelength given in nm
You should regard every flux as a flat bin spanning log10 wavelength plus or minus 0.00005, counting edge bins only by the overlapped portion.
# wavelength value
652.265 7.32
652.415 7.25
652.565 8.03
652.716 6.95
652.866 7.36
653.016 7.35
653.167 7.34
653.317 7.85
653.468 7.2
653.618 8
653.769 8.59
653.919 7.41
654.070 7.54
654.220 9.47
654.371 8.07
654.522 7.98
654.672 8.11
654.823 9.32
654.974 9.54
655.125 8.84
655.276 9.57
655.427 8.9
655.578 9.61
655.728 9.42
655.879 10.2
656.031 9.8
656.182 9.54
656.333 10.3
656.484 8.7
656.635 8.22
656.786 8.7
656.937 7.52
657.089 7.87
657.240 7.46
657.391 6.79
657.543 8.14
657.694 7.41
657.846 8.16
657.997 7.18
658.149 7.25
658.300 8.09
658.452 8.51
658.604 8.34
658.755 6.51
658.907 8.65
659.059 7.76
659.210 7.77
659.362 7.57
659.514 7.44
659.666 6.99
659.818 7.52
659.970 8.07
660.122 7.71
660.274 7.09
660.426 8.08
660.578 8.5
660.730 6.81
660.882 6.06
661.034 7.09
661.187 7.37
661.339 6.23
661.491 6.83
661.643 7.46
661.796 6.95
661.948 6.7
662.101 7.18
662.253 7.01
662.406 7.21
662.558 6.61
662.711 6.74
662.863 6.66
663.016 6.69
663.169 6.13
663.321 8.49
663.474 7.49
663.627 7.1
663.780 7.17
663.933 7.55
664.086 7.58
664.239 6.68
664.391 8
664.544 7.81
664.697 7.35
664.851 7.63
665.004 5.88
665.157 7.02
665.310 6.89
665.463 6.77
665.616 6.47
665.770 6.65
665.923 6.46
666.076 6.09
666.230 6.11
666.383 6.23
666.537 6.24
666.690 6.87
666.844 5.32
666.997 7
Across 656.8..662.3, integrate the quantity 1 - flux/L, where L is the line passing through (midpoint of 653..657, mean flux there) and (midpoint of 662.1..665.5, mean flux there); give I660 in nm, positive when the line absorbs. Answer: 0.280 nm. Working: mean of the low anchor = 8.66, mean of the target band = 7.46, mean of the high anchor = 7.12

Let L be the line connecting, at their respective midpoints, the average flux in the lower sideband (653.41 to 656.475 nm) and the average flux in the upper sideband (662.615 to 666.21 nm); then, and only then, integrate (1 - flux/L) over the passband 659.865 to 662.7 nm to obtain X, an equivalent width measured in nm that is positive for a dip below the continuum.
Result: 0.17 nm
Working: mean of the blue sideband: 8.88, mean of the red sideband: 7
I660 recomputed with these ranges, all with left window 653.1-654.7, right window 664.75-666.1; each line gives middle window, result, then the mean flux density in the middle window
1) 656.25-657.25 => -0.11 nm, 8.47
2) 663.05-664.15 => -0.07 nm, 7.33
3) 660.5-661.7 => 0.02 nm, 7.04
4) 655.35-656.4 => -0.26 nm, 9.68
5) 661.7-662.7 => 0.01 nm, 6.94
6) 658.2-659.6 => -0.08 nm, 7.83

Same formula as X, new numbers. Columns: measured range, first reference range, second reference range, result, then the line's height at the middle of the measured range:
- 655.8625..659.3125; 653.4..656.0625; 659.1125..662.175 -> -0.06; 8.03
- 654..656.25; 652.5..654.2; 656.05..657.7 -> -0.30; 8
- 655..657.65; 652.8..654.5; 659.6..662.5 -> -0.41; 7.61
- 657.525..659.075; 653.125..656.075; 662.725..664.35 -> 0.04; 8.03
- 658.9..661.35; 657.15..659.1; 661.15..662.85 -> -0.05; 7.3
